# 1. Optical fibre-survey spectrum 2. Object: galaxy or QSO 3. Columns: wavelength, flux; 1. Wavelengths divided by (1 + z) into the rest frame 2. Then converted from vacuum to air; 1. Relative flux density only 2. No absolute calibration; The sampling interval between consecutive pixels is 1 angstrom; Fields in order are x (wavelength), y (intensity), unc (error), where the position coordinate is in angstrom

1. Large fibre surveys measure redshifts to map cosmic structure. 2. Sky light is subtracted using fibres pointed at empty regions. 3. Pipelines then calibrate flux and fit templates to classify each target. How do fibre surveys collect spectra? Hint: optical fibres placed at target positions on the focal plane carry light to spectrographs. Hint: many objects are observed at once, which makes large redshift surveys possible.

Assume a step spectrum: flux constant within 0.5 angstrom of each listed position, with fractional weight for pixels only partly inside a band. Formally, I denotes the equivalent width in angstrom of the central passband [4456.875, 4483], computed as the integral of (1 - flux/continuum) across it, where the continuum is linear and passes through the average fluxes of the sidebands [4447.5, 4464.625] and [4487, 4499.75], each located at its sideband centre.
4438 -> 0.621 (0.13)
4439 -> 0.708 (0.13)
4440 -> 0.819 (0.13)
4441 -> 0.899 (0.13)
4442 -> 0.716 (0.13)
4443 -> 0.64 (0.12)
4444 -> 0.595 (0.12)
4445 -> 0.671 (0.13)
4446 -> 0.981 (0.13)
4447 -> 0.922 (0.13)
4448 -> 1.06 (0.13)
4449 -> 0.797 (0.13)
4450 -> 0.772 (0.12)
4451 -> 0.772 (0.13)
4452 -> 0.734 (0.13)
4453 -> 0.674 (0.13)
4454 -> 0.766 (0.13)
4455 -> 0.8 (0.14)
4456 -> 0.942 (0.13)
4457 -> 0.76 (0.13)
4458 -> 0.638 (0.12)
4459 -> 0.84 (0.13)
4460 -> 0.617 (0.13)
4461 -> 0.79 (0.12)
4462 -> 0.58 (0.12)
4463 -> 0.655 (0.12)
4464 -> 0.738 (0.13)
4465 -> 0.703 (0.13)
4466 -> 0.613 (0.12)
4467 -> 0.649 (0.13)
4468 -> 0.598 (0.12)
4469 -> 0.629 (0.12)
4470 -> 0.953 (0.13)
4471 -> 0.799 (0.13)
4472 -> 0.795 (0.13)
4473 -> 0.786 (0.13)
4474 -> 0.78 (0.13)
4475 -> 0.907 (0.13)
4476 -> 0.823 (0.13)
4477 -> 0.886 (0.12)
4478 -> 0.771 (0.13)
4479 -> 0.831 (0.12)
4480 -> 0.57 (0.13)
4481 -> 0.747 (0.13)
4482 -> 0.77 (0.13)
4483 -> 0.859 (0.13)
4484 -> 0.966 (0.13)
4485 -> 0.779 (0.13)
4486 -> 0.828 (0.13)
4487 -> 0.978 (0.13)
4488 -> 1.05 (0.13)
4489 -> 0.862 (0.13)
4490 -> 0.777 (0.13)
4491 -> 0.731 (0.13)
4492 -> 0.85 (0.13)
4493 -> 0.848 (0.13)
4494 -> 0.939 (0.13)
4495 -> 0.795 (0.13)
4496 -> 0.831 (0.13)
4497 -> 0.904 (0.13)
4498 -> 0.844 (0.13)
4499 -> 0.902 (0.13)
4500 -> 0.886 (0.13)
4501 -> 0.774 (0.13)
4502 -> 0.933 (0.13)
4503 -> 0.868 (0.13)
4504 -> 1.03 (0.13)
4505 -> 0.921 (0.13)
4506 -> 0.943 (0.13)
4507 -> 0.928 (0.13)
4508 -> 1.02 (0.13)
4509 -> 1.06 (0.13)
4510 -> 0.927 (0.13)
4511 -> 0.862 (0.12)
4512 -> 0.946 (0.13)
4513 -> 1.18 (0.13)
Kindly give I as 1.9 angstrom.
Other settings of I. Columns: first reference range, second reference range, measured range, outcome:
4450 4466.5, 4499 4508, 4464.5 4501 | 0.8 angstrom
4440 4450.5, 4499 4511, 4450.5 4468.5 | 2.6 angstrom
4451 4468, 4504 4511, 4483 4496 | 0.1 angstrom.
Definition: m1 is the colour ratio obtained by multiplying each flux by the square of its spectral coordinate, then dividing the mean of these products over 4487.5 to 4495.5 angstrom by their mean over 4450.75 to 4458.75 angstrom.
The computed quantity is 1.14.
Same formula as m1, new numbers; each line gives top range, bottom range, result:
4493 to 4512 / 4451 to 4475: 1.26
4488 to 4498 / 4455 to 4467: 1.20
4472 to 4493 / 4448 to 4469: 1.15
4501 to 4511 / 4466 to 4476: 1.26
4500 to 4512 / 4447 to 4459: 1.19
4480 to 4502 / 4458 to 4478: 1.16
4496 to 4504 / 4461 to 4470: 1.33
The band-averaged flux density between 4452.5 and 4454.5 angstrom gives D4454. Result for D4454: 0.72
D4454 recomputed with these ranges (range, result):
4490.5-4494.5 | 0.842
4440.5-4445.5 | 0.704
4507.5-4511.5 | 0.967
